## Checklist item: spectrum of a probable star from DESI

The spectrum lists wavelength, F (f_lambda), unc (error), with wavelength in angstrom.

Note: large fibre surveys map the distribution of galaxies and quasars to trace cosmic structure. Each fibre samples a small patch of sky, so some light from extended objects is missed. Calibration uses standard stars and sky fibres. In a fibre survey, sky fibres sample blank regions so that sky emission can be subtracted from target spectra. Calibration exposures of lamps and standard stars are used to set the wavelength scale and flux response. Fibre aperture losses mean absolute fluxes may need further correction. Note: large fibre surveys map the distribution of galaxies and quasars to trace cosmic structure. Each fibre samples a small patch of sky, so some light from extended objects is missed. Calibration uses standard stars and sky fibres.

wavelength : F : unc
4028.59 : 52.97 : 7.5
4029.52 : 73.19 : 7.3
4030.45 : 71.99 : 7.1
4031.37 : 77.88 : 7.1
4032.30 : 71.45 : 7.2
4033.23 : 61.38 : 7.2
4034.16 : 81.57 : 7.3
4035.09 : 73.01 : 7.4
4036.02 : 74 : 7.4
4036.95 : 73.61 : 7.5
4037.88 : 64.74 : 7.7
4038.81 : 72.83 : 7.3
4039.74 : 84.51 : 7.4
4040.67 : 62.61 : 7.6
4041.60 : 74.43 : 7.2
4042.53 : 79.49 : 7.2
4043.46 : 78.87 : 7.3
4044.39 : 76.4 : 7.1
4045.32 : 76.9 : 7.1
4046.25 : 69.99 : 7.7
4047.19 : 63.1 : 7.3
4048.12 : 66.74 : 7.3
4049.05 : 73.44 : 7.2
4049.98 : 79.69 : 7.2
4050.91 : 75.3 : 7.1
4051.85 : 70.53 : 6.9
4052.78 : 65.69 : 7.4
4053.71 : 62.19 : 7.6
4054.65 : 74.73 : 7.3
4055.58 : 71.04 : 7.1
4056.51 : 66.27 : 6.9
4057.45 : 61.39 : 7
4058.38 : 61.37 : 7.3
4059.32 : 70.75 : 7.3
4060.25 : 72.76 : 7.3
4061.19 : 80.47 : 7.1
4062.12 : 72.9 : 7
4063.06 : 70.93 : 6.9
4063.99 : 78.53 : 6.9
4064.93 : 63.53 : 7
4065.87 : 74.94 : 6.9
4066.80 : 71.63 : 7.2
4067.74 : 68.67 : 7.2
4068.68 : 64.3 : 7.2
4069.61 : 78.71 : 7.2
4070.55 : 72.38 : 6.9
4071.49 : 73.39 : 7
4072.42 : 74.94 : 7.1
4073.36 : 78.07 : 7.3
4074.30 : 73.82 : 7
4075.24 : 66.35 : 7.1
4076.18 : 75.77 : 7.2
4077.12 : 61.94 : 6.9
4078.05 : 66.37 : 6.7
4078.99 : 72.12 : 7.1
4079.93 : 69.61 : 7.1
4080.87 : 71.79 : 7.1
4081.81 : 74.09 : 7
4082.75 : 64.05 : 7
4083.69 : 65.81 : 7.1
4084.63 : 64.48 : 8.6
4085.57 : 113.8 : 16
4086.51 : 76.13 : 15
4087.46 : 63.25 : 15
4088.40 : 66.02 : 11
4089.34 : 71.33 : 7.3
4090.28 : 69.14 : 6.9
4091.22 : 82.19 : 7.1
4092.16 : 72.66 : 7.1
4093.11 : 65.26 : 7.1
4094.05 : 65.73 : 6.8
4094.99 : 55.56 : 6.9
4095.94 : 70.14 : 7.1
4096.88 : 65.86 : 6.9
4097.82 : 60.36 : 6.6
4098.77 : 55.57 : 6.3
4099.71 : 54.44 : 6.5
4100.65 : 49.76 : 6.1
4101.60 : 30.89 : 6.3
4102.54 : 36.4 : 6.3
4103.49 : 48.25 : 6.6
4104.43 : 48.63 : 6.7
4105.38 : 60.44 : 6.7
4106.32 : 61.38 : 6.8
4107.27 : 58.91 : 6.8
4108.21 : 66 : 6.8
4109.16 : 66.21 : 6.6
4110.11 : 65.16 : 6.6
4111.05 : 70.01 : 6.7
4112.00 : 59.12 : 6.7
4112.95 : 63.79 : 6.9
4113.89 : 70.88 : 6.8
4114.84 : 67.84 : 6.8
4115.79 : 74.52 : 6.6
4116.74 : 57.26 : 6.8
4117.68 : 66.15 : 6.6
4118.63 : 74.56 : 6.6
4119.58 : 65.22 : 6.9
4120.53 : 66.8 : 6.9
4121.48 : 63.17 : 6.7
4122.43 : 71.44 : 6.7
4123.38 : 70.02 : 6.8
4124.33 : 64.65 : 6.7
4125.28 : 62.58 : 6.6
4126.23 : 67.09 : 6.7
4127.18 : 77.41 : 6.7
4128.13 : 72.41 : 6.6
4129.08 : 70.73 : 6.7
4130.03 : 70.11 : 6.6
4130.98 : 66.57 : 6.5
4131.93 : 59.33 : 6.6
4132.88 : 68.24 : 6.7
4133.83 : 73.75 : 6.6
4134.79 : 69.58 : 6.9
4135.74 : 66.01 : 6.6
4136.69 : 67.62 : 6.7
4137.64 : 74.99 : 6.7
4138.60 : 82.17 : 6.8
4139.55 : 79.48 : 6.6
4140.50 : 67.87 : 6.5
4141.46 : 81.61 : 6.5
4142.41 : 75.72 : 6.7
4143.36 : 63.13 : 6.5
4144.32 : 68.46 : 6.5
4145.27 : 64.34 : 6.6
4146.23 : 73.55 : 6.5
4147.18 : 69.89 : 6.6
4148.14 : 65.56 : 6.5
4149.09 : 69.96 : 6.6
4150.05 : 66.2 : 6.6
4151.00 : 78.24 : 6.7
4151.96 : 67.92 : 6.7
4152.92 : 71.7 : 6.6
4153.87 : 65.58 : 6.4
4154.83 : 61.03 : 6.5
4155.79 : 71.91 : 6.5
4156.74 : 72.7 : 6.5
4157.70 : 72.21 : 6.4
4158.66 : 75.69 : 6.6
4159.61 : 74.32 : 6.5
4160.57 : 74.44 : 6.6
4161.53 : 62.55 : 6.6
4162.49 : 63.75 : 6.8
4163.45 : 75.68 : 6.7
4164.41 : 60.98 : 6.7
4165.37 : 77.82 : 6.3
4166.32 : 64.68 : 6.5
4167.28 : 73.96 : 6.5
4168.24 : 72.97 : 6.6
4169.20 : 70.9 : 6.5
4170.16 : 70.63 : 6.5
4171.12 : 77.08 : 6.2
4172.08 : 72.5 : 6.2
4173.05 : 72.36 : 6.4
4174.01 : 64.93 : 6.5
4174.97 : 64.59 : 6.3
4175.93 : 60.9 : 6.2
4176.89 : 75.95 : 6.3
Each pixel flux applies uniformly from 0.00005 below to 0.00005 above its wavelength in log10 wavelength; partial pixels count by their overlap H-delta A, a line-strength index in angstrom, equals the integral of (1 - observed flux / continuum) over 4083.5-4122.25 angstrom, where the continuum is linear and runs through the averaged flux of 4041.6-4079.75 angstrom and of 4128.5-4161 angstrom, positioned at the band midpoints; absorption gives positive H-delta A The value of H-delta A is 3.75 angstrom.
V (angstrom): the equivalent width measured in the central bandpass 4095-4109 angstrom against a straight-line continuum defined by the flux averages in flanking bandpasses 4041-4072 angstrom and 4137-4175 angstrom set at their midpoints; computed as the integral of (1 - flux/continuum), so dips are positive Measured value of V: 3.18 angstrom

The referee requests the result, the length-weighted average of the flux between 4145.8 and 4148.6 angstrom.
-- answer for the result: 69.6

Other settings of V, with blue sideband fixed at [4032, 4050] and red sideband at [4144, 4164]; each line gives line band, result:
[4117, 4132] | 0.52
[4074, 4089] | 0.03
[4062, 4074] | -0.08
